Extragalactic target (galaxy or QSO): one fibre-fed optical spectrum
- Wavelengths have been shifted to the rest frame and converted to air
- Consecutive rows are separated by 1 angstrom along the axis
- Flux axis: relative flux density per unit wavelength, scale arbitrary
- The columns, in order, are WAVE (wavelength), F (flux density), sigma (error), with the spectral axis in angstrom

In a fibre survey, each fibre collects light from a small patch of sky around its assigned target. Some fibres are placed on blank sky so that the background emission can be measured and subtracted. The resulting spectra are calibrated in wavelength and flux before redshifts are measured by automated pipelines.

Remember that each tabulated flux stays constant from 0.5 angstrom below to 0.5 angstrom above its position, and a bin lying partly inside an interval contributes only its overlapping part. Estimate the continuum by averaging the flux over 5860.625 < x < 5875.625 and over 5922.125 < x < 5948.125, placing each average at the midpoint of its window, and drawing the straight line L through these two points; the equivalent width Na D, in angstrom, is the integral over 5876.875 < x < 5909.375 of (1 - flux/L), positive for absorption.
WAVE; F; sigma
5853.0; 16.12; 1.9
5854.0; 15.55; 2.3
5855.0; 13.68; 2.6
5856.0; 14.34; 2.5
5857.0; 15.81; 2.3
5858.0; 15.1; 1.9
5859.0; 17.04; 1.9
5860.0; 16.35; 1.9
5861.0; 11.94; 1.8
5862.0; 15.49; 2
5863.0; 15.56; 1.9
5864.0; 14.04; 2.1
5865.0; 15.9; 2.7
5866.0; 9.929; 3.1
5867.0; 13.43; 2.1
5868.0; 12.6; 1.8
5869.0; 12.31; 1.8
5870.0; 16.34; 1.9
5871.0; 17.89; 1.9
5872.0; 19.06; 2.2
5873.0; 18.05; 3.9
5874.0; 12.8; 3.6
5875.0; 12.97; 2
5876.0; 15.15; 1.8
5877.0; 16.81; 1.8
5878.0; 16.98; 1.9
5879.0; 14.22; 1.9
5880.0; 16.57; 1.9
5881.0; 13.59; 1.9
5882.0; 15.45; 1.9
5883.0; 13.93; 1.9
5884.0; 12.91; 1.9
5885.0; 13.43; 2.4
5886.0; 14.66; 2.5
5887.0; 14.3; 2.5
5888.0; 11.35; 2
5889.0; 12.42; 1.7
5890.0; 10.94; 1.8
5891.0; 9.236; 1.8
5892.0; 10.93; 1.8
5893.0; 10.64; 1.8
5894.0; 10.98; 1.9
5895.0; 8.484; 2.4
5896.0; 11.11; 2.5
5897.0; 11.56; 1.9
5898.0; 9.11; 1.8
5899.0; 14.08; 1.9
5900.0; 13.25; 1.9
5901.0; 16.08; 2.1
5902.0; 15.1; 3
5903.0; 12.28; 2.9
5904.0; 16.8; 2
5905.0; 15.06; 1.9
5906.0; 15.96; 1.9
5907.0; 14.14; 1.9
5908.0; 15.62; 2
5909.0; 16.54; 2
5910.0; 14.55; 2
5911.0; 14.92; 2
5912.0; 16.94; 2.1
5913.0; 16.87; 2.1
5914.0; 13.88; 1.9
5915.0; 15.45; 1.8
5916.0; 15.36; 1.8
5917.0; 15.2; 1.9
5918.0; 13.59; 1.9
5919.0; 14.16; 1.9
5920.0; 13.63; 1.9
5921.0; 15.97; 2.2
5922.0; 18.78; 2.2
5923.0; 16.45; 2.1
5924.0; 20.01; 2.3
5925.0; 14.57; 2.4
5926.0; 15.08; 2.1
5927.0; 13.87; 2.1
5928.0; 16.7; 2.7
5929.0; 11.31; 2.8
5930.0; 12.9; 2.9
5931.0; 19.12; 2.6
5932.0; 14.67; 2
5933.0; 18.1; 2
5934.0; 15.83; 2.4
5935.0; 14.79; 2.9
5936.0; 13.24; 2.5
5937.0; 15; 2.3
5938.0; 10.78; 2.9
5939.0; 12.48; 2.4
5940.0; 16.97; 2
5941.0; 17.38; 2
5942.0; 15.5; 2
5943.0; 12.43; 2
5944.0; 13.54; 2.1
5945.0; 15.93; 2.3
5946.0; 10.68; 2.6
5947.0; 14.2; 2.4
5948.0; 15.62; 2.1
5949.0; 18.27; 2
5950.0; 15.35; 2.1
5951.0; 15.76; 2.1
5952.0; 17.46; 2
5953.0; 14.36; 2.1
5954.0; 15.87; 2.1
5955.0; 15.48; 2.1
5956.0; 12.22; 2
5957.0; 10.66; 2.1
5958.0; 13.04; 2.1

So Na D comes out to 2.9 angstrom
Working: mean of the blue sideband 14.6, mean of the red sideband 14.9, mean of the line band 13.4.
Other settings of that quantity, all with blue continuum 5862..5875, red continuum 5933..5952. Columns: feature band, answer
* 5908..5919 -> -0.4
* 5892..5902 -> 2.0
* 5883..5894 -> 2.0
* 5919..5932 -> -0.7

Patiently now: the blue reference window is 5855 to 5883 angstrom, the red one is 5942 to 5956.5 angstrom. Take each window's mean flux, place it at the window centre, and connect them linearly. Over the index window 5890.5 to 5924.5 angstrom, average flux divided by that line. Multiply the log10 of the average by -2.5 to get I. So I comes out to 0.05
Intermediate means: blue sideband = 15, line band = 14.2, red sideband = 14.8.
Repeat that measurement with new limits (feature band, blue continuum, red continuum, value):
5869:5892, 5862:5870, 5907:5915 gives -0.01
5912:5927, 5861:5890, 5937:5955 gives -0.06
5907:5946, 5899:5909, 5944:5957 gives -0.02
